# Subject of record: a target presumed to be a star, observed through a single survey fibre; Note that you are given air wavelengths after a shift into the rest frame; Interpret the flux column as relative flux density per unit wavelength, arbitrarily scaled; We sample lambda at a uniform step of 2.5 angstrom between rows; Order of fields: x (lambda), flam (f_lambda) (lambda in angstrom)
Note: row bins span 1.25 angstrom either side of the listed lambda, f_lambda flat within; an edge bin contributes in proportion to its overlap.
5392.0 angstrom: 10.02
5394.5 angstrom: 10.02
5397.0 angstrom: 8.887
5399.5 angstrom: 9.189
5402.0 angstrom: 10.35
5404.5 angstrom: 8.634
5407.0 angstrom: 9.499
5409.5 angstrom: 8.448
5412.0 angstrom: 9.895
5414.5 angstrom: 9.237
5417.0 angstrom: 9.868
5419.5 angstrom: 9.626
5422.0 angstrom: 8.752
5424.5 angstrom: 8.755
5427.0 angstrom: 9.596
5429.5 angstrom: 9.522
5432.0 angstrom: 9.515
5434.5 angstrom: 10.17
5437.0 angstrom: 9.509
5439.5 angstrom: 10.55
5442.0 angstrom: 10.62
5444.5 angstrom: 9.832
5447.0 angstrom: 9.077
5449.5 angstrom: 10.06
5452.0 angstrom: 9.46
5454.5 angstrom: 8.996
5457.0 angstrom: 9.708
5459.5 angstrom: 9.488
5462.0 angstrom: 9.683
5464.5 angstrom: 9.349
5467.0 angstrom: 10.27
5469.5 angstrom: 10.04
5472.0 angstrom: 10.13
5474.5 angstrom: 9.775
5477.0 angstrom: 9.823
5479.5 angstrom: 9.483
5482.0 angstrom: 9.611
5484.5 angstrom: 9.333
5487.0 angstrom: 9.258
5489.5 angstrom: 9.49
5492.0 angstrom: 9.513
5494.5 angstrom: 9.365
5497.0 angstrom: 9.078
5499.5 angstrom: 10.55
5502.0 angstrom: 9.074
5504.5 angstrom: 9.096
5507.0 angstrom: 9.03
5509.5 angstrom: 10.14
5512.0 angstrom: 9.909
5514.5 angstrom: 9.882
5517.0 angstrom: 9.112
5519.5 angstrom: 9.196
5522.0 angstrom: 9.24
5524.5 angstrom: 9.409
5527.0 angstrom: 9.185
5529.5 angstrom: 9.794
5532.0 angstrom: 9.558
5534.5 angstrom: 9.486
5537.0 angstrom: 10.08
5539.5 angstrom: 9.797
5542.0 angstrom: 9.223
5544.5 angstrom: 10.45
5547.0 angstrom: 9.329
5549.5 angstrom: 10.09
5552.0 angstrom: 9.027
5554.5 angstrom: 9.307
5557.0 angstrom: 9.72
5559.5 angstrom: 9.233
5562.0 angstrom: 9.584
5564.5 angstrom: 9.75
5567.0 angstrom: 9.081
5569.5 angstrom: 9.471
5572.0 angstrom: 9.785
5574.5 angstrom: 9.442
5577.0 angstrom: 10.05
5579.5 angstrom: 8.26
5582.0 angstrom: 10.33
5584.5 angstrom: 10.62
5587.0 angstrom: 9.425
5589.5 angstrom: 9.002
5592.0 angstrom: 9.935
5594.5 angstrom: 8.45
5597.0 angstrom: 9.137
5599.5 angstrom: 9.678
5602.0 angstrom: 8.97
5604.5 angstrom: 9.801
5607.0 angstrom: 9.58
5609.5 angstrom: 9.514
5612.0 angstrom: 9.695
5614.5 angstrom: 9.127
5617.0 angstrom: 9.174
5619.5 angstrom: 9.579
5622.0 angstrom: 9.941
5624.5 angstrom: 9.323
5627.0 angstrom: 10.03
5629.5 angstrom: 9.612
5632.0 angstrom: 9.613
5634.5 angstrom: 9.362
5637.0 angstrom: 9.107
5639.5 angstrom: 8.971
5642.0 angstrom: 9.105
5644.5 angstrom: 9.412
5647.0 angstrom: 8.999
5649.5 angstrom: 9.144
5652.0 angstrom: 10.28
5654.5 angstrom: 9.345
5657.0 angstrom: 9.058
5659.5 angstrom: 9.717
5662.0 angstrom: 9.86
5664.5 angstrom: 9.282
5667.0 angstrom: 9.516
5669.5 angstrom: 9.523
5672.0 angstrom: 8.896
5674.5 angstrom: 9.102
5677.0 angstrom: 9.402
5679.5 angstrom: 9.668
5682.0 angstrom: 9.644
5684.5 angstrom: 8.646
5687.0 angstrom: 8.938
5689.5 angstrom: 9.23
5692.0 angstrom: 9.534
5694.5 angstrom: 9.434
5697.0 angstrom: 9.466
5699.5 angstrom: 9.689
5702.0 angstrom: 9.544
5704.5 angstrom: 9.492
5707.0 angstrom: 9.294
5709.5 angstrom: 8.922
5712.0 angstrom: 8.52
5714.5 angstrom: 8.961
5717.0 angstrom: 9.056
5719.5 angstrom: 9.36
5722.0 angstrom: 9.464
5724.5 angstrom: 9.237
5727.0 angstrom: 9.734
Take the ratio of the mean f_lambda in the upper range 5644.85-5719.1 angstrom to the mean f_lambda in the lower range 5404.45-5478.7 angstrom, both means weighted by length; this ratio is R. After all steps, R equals 0.97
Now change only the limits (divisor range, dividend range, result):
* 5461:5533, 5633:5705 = 0.98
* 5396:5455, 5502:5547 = 1.00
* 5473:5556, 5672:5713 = 0.97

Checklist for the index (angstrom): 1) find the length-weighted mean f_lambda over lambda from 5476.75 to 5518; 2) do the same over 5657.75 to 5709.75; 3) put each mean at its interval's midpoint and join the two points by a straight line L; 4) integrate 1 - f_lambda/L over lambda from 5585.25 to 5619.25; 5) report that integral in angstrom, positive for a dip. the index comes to 0.2 angstrom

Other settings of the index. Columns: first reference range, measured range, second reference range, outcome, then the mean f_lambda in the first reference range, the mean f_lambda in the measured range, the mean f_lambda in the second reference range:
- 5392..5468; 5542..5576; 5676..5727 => -0.4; 9.56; 9.55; 9.29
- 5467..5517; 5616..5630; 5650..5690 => -0.3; 9.61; 9.62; 9.38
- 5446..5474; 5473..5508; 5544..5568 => 0.6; 9.67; 9.47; 9.53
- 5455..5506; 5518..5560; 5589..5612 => -0.2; 9.59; 9.54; 9.37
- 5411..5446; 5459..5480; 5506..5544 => -0.4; 9.67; 9.8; 9.56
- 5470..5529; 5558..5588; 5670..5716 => -0.6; 9.52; 9.59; 9.25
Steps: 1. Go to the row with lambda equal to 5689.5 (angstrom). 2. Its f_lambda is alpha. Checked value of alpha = 9.23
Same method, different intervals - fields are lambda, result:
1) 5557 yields 9.72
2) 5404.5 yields 8.634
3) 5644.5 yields 9.412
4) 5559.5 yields 9.233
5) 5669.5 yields 9.523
